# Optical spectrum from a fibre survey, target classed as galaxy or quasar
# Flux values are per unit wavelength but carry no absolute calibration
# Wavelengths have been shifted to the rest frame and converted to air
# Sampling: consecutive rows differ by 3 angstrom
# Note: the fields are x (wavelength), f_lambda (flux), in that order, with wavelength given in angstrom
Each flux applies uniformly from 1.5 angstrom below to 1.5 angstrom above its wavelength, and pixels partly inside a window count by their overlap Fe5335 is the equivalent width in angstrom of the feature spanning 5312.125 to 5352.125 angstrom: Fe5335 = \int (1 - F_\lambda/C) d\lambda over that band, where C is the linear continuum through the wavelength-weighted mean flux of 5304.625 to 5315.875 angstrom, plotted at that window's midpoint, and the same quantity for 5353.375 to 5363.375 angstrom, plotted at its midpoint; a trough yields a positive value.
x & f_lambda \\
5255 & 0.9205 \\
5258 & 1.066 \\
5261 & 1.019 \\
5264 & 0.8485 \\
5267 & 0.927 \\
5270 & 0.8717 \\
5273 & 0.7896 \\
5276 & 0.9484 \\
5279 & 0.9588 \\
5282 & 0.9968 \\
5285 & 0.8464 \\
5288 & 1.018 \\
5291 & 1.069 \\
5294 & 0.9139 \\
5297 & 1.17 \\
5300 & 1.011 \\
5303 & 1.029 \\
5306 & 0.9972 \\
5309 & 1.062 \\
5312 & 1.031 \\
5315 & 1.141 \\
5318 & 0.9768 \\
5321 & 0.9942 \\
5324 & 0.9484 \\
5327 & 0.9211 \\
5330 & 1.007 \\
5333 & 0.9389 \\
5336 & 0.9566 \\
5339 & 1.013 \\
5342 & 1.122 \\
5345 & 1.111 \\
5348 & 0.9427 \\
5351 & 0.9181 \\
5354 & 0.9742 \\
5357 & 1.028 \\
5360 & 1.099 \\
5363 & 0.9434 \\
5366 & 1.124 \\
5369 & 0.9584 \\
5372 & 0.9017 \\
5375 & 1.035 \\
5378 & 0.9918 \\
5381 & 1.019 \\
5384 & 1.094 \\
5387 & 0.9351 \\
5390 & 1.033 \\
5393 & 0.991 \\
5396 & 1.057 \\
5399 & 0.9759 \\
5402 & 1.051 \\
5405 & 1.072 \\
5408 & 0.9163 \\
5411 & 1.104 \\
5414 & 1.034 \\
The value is 1.5 angstrom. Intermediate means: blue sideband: 1.05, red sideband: 1.02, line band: 1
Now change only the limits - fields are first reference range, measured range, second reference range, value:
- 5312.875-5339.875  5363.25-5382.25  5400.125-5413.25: 0.3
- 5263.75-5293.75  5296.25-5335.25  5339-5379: -1.9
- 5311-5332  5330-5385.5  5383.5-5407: 0.1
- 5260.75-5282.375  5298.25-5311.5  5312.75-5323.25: -0.4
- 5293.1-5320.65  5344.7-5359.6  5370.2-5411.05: 0.4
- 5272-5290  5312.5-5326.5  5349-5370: -0.6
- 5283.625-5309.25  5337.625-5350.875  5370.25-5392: -0.4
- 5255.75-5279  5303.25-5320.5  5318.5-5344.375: -1.2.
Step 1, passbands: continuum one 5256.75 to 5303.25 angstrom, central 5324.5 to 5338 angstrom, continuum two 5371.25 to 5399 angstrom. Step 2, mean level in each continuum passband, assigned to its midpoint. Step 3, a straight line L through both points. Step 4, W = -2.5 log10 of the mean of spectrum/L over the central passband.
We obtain 0.03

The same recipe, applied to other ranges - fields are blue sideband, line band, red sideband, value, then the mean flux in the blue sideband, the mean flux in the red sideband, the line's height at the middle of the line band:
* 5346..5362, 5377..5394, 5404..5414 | 0.00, 0.995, 1.03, 1.01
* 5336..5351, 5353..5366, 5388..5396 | 0.00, 1.03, 1.02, 1.02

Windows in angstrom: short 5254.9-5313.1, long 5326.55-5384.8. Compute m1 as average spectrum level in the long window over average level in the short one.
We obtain 1.03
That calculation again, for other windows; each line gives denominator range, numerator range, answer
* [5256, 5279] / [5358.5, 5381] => 1.09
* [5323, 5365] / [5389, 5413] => 1.03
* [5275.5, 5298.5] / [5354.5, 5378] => 1.02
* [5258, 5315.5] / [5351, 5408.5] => 1.03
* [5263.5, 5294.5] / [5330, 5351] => 1.08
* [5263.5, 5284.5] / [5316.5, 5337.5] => 1.06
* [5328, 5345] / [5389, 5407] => 1.01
